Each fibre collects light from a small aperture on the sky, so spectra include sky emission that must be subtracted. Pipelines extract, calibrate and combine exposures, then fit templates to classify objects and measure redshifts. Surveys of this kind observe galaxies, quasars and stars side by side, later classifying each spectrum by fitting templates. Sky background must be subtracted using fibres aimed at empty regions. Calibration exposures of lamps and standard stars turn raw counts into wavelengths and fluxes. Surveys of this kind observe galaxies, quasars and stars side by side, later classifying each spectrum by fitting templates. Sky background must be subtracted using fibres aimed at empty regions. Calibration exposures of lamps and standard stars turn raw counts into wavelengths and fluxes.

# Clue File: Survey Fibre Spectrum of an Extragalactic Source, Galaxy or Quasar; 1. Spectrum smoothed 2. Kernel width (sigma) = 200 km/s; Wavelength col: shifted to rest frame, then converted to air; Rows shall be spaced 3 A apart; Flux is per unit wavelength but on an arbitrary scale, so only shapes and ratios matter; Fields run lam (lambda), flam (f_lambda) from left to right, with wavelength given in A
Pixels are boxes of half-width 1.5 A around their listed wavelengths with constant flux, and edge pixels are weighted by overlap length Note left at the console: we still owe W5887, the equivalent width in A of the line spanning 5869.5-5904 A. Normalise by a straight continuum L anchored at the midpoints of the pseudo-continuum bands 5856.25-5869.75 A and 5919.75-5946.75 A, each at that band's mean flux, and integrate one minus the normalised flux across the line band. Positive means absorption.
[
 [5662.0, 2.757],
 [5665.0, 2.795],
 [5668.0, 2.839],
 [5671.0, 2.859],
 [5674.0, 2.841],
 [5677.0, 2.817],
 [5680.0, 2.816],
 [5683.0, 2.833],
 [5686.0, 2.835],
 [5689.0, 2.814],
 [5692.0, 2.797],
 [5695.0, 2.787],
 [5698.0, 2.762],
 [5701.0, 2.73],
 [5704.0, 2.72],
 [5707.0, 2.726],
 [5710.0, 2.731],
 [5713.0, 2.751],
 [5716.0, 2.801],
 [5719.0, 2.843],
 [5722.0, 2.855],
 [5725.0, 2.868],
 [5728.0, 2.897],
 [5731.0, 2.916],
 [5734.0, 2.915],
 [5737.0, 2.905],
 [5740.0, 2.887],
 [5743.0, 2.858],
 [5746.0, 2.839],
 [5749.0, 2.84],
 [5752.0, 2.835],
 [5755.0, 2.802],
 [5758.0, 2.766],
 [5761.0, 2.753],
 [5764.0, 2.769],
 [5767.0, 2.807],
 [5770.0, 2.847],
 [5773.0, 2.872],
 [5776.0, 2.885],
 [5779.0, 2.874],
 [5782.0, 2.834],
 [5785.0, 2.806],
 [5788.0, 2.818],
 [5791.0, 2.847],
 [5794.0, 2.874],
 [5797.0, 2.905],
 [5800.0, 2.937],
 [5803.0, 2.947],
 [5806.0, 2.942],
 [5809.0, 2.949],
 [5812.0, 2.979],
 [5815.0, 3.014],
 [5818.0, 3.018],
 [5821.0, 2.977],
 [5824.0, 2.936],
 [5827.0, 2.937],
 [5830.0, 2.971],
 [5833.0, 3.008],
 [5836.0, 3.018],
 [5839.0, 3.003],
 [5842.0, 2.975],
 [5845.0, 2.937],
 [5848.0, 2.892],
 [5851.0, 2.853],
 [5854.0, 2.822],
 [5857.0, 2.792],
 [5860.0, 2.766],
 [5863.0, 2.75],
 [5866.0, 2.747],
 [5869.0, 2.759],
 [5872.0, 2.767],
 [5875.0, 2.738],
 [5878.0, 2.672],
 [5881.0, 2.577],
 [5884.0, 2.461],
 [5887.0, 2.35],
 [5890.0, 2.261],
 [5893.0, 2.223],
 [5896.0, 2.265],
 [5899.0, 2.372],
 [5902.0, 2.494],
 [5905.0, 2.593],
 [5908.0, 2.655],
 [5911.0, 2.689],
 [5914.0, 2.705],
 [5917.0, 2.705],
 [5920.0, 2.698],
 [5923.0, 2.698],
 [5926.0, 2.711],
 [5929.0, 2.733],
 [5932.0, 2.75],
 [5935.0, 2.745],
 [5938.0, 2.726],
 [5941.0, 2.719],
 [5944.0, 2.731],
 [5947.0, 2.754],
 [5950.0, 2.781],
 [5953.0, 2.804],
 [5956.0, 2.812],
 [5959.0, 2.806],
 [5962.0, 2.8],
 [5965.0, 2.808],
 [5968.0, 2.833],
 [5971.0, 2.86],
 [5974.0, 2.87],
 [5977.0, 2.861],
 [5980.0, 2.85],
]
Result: 3.4 A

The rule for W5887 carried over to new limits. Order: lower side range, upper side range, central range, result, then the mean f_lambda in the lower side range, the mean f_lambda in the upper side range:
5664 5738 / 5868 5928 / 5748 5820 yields -4.3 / 2.82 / 2.57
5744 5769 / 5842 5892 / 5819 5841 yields -2.0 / 2.8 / 2.7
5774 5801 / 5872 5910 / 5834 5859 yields -2.5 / 2.86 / 2.49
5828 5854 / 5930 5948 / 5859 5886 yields 1.8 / 2.95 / 2.74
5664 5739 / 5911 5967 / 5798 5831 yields -2.1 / 2.82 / 2.75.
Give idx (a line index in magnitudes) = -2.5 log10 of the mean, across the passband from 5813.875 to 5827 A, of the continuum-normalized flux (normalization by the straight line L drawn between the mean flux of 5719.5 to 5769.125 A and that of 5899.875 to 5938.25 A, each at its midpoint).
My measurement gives -0.08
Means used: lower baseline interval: 2.84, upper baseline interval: 2.68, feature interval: 2.98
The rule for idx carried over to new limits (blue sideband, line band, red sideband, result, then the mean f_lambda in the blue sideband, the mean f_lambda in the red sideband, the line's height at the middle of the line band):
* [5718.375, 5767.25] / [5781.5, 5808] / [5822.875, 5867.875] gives -0.005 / 2.85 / 2.89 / 2.87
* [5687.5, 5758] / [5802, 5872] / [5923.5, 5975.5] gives -0.042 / 2.82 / 2.78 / 2.8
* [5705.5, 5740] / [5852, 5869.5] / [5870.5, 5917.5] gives -0.075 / 2.84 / 2.53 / 2.59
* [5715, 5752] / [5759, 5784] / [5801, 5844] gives 0.032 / 2.87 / 2.98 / 2.91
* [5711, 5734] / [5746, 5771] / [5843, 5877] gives 0.013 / 2.85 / 2.8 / 2.84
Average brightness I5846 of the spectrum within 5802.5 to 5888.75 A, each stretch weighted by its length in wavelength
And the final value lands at 2.84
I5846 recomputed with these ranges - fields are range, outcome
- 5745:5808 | 2.85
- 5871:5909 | 2.49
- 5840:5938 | 2.66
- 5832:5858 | 2.92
